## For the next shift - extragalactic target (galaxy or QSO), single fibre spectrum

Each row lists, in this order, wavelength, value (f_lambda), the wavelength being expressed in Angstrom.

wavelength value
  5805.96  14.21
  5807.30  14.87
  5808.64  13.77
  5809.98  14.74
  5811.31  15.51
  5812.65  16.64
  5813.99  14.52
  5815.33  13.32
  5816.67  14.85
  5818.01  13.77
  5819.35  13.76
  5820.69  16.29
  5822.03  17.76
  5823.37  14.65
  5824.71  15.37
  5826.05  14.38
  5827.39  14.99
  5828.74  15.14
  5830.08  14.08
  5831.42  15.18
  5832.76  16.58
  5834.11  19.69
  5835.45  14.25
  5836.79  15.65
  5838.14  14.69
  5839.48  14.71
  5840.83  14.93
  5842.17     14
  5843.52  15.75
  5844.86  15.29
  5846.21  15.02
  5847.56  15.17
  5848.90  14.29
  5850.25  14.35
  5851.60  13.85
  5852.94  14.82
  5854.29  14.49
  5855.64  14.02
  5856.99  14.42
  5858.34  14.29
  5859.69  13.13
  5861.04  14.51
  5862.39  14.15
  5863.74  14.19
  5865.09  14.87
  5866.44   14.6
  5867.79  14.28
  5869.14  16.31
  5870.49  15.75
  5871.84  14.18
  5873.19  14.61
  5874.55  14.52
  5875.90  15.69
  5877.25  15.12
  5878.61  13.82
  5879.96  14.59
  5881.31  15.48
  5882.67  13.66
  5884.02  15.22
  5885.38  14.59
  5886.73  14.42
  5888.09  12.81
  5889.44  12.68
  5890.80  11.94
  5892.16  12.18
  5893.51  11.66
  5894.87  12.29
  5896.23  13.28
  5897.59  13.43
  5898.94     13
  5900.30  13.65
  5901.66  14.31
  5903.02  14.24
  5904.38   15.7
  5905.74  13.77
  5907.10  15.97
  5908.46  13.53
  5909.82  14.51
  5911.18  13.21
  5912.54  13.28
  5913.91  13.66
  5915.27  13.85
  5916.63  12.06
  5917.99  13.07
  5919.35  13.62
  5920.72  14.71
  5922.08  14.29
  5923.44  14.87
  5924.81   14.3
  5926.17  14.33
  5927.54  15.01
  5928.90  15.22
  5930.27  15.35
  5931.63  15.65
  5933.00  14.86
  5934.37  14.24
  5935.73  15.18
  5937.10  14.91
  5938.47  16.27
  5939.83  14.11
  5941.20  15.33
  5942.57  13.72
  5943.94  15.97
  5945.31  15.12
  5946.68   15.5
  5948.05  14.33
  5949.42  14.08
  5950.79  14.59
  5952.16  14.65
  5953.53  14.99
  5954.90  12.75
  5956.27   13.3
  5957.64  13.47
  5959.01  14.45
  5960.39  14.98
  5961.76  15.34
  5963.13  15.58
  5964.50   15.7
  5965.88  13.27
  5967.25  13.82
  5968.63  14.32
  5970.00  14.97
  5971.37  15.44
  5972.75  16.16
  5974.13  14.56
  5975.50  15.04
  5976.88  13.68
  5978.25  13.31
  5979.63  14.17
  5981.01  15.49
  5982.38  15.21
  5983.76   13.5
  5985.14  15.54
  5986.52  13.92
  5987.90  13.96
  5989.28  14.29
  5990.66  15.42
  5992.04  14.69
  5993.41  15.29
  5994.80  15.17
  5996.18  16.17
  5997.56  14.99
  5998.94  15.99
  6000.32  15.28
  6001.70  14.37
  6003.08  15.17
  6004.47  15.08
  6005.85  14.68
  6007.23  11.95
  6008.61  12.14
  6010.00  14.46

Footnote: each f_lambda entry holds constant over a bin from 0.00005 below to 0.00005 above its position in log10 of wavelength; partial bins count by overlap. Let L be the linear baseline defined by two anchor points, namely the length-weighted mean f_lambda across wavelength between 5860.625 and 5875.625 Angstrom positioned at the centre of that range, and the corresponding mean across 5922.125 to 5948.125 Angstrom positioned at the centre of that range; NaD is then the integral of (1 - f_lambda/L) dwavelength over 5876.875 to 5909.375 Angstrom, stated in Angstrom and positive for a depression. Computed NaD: 2.26 Angstrom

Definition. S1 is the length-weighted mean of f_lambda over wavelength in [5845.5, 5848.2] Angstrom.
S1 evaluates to 15.1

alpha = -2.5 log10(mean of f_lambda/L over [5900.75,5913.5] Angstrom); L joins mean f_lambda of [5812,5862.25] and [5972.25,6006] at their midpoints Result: 0.05 mag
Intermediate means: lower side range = 14.9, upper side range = 14.8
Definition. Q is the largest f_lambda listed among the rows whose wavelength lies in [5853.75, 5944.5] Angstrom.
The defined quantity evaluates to 16.31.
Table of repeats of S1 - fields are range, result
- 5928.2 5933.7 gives 15.3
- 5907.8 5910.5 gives 14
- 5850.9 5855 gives 14.4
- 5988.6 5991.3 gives 14.8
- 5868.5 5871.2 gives 16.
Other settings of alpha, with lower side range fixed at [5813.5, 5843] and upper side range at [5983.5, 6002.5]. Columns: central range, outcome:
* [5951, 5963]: 0.05 mag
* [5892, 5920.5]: 0.11 mag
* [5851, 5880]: 0.04 mag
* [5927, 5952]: 0.00 mag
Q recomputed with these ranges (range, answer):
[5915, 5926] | 14.87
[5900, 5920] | 15.97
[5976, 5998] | 16.17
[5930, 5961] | 16.27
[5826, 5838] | 19.69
